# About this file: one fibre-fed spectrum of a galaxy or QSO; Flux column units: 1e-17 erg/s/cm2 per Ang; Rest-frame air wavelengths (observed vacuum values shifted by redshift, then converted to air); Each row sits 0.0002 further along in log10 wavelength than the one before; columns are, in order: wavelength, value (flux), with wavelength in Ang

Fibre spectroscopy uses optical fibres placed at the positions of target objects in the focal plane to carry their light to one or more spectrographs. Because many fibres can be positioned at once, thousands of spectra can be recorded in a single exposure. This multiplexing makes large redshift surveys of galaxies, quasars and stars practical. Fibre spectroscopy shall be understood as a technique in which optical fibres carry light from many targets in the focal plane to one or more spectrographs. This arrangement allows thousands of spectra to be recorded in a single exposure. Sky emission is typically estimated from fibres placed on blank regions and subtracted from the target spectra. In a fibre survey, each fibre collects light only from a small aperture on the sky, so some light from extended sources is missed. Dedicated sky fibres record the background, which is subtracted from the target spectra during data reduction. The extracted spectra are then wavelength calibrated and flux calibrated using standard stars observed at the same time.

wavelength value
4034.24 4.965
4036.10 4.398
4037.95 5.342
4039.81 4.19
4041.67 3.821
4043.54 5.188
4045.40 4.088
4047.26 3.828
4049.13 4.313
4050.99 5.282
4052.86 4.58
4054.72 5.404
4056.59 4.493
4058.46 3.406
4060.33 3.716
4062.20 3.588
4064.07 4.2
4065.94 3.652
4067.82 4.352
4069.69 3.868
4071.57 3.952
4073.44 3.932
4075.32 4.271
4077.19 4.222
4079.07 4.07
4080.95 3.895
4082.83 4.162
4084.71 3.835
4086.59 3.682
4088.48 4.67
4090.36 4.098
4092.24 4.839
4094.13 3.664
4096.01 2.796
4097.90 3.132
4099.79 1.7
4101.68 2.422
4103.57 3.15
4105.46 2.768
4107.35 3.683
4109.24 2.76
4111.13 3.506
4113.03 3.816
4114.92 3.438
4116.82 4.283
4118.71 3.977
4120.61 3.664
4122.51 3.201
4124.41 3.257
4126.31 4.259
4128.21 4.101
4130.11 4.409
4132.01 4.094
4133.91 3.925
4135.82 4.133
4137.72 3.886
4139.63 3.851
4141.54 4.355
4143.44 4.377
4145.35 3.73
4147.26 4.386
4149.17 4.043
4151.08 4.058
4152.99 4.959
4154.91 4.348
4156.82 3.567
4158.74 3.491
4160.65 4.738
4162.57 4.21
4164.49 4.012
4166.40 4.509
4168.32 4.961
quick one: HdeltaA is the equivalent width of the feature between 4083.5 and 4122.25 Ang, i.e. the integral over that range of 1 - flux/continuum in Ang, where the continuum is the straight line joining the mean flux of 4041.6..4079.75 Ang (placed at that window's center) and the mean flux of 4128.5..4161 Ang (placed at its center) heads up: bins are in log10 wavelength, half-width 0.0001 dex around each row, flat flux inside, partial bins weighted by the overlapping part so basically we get 6.3 Ang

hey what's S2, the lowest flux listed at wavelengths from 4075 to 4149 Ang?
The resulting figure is 1.7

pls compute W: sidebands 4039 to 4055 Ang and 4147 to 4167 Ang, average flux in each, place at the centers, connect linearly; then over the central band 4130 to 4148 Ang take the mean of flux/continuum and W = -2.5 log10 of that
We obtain 0.039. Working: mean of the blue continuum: 4.49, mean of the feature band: 4.1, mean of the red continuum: 4.2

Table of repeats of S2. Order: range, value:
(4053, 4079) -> 3.406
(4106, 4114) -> 2.76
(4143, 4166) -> 3.491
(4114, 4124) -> 3.201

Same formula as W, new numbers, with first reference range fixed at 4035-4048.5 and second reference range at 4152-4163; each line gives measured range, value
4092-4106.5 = 0.40 mag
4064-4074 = 0.10 mag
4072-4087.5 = 0.09 mag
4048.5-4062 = -0.01 mag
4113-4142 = 0.09 mag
